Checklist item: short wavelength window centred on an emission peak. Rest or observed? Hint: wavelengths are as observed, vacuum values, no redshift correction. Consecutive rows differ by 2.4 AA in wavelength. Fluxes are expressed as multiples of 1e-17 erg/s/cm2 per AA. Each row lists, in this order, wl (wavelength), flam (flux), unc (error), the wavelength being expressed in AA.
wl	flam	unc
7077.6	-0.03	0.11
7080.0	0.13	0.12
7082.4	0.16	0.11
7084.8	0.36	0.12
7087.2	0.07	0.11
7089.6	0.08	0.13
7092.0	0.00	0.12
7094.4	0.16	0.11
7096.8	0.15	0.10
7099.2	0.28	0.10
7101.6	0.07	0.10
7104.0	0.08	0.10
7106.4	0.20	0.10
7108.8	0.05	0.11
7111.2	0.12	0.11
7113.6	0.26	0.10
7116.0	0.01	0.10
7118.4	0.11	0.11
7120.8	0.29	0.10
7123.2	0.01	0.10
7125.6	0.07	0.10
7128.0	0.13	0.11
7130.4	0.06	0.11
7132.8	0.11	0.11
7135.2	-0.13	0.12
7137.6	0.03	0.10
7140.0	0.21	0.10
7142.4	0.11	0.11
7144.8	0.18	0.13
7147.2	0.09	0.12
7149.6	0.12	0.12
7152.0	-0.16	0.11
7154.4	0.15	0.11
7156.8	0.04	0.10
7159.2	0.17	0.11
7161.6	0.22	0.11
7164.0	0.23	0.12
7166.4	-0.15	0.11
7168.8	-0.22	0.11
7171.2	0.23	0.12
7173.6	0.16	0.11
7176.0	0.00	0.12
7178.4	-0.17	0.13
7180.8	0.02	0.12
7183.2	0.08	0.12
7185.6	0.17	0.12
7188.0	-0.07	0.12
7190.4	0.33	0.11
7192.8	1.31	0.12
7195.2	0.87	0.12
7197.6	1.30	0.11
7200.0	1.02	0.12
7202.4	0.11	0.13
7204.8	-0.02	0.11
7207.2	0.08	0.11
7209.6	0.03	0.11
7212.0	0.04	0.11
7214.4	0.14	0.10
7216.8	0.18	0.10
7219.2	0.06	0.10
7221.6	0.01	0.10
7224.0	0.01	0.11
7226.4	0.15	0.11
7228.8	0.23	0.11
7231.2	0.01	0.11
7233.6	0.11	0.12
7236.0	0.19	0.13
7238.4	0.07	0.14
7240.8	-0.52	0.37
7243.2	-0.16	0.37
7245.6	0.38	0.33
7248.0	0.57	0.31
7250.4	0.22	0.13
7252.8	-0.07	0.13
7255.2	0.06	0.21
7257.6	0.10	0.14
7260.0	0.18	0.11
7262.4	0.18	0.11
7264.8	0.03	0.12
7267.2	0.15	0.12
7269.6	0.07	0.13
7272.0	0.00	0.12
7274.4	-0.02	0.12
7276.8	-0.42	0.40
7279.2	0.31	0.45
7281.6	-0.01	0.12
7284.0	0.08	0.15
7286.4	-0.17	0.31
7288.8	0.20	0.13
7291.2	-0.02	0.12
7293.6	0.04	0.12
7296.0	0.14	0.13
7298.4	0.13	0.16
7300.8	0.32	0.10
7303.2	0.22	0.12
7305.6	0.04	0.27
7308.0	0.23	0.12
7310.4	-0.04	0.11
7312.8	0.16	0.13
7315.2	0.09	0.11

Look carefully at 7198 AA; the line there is [O II]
